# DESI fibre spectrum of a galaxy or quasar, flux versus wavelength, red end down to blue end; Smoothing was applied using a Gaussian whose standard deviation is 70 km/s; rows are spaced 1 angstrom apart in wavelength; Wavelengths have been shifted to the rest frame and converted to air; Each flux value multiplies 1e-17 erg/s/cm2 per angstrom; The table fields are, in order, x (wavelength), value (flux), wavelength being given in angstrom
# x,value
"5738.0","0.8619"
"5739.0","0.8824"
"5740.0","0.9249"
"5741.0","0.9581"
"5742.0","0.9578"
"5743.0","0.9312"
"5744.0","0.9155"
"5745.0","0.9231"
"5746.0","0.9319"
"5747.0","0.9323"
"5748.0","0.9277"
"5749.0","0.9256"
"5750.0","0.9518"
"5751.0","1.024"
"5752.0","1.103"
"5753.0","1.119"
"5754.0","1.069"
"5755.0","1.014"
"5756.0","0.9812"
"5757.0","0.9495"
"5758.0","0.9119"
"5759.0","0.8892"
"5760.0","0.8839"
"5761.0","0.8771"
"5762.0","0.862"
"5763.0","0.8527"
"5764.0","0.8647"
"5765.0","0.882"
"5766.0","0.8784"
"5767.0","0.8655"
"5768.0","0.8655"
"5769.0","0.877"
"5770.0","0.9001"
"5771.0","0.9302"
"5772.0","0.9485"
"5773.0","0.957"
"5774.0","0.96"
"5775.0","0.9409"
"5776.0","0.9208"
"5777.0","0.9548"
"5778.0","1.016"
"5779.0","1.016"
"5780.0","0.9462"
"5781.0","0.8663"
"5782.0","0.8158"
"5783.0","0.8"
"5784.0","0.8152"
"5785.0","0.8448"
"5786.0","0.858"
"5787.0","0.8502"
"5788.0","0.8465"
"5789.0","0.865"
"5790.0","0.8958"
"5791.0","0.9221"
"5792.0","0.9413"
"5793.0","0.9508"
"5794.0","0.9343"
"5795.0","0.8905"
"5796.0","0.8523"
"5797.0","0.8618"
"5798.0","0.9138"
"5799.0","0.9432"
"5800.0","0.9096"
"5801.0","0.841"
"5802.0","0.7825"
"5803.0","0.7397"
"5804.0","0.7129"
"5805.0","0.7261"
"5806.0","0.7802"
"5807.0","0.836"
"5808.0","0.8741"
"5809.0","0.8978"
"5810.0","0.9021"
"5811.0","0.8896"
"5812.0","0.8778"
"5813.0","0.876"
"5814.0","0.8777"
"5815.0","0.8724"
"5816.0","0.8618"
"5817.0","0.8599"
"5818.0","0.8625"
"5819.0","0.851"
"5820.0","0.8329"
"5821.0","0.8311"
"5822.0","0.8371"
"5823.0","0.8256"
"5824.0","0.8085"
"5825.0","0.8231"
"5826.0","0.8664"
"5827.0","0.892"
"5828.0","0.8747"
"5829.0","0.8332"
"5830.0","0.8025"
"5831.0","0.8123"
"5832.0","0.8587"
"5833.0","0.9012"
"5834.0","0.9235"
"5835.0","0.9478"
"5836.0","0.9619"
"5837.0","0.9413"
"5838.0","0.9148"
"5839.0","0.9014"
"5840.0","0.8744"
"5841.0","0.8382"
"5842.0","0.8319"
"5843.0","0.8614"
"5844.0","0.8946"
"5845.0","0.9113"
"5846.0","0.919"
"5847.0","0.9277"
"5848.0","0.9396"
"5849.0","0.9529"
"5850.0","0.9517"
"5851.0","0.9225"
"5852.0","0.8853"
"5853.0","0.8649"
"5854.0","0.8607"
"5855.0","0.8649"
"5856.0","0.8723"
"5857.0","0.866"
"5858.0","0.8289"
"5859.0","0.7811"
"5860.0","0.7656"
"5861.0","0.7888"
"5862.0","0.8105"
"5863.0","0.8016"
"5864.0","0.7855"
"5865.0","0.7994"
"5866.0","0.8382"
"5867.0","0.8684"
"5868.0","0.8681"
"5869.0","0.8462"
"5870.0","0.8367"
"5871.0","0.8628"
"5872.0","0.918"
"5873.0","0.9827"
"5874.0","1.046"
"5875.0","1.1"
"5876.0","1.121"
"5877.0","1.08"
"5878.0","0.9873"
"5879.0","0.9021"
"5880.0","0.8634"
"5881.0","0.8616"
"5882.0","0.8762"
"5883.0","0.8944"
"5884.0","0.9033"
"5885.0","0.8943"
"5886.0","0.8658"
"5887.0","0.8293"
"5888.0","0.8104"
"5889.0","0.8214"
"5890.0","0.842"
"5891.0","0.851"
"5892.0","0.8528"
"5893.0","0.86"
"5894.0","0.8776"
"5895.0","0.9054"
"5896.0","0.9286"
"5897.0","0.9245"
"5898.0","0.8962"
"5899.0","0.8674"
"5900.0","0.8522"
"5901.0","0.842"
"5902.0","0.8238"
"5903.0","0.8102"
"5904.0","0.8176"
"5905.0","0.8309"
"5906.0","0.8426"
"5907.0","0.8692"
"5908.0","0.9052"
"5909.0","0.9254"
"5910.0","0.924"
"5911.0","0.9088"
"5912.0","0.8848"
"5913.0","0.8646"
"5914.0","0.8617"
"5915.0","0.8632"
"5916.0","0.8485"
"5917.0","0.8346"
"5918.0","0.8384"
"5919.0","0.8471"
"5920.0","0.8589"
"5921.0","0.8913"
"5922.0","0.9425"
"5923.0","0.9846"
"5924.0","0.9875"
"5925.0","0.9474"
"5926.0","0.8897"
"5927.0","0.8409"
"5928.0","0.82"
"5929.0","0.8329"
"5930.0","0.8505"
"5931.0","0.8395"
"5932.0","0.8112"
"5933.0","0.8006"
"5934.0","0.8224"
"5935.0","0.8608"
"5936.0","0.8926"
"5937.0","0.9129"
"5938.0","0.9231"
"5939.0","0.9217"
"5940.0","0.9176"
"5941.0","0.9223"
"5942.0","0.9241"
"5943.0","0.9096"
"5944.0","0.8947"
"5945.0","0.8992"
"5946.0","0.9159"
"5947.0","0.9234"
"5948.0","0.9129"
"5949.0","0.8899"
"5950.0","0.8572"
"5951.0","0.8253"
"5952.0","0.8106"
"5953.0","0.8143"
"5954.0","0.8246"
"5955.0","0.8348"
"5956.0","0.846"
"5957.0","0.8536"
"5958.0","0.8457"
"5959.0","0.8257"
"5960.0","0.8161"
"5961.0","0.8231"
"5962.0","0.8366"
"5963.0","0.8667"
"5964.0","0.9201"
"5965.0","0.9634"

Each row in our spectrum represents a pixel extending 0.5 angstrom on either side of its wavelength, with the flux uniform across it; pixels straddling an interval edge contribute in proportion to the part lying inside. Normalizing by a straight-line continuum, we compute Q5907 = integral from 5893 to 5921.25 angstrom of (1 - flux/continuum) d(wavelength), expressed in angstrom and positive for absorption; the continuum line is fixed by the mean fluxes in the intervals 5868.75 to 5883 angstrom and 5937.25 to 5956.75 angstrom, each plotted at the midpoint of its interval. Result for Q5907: 1.6 angstrom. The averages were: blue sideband 0.949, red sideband 0.883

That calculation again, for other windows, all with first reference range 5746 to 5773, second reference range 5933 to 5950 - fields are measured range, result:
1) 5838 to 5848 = 0.3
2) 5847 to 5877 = 0.9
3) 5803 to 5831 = 2.5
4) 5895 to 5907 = 0.6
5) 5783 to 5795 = 0.6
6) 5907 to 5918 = 0.3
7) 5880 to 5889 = 0.4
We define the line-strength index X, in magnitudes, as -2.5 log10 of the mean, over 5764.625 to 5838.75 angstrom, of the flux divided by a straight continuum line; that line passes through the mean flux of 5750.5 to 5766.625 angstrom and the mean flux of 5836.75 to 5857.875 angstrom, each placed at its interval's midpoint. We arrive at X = 0.054 mag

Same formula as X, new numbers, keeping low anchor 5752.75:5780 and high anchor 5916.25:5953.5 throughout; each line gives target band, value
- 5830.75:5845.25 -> 0.02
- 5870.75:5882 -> -0.09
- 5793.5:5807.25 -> 0.10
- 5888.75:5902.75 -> 0.03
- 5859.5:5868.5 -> 0.11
